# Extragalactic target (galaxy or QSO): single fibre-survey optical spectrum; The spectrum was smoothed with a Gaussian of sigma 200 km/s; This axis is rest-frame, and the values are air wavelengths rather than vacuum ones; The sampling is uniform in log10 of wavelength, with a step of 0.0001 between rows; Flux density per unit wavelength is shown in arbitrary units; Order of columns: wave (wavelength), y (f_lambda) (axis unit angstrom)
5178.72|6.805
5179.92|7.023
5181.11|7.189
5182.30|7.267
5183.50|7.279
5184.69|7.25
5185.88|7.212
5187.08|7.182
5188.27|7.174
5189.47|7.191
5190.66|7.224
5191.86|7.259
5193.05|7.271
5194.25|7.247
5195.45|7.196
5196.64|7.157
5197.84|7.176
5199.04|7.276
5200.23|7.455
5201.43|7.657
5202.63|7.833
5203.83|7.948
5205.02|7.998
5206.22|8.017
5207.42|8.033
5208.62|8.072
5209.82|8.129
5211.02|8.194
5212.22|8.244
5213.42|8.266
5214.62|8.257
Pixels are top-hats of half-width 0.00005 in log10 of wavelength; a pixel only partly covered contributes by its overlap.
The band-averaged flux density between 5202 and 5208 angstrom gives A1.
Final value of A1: 7.97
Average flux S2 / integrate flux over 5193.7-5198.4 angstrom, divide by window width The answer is 7.19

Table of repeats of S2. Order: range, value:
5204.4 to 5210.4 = 8.06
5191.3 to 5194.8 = 7.26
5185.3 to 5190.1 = 7.19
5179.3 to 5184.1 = 7.18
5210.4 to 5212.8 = 8.22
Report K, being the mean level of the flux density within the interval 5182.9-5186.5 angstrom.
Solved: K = 7.24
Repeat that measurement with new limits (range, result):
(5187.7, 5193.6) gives 7.22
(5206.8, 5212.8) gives 8.13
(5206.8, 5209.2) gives 8.05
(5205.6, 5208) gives 8.02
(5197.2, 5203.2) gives 7.47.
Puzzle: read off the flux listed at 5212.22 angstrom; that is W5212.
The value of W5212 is 8.244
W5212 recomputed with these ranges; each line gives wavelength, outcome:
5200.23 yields 7.455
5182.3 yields 7.267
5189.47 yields 7.191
